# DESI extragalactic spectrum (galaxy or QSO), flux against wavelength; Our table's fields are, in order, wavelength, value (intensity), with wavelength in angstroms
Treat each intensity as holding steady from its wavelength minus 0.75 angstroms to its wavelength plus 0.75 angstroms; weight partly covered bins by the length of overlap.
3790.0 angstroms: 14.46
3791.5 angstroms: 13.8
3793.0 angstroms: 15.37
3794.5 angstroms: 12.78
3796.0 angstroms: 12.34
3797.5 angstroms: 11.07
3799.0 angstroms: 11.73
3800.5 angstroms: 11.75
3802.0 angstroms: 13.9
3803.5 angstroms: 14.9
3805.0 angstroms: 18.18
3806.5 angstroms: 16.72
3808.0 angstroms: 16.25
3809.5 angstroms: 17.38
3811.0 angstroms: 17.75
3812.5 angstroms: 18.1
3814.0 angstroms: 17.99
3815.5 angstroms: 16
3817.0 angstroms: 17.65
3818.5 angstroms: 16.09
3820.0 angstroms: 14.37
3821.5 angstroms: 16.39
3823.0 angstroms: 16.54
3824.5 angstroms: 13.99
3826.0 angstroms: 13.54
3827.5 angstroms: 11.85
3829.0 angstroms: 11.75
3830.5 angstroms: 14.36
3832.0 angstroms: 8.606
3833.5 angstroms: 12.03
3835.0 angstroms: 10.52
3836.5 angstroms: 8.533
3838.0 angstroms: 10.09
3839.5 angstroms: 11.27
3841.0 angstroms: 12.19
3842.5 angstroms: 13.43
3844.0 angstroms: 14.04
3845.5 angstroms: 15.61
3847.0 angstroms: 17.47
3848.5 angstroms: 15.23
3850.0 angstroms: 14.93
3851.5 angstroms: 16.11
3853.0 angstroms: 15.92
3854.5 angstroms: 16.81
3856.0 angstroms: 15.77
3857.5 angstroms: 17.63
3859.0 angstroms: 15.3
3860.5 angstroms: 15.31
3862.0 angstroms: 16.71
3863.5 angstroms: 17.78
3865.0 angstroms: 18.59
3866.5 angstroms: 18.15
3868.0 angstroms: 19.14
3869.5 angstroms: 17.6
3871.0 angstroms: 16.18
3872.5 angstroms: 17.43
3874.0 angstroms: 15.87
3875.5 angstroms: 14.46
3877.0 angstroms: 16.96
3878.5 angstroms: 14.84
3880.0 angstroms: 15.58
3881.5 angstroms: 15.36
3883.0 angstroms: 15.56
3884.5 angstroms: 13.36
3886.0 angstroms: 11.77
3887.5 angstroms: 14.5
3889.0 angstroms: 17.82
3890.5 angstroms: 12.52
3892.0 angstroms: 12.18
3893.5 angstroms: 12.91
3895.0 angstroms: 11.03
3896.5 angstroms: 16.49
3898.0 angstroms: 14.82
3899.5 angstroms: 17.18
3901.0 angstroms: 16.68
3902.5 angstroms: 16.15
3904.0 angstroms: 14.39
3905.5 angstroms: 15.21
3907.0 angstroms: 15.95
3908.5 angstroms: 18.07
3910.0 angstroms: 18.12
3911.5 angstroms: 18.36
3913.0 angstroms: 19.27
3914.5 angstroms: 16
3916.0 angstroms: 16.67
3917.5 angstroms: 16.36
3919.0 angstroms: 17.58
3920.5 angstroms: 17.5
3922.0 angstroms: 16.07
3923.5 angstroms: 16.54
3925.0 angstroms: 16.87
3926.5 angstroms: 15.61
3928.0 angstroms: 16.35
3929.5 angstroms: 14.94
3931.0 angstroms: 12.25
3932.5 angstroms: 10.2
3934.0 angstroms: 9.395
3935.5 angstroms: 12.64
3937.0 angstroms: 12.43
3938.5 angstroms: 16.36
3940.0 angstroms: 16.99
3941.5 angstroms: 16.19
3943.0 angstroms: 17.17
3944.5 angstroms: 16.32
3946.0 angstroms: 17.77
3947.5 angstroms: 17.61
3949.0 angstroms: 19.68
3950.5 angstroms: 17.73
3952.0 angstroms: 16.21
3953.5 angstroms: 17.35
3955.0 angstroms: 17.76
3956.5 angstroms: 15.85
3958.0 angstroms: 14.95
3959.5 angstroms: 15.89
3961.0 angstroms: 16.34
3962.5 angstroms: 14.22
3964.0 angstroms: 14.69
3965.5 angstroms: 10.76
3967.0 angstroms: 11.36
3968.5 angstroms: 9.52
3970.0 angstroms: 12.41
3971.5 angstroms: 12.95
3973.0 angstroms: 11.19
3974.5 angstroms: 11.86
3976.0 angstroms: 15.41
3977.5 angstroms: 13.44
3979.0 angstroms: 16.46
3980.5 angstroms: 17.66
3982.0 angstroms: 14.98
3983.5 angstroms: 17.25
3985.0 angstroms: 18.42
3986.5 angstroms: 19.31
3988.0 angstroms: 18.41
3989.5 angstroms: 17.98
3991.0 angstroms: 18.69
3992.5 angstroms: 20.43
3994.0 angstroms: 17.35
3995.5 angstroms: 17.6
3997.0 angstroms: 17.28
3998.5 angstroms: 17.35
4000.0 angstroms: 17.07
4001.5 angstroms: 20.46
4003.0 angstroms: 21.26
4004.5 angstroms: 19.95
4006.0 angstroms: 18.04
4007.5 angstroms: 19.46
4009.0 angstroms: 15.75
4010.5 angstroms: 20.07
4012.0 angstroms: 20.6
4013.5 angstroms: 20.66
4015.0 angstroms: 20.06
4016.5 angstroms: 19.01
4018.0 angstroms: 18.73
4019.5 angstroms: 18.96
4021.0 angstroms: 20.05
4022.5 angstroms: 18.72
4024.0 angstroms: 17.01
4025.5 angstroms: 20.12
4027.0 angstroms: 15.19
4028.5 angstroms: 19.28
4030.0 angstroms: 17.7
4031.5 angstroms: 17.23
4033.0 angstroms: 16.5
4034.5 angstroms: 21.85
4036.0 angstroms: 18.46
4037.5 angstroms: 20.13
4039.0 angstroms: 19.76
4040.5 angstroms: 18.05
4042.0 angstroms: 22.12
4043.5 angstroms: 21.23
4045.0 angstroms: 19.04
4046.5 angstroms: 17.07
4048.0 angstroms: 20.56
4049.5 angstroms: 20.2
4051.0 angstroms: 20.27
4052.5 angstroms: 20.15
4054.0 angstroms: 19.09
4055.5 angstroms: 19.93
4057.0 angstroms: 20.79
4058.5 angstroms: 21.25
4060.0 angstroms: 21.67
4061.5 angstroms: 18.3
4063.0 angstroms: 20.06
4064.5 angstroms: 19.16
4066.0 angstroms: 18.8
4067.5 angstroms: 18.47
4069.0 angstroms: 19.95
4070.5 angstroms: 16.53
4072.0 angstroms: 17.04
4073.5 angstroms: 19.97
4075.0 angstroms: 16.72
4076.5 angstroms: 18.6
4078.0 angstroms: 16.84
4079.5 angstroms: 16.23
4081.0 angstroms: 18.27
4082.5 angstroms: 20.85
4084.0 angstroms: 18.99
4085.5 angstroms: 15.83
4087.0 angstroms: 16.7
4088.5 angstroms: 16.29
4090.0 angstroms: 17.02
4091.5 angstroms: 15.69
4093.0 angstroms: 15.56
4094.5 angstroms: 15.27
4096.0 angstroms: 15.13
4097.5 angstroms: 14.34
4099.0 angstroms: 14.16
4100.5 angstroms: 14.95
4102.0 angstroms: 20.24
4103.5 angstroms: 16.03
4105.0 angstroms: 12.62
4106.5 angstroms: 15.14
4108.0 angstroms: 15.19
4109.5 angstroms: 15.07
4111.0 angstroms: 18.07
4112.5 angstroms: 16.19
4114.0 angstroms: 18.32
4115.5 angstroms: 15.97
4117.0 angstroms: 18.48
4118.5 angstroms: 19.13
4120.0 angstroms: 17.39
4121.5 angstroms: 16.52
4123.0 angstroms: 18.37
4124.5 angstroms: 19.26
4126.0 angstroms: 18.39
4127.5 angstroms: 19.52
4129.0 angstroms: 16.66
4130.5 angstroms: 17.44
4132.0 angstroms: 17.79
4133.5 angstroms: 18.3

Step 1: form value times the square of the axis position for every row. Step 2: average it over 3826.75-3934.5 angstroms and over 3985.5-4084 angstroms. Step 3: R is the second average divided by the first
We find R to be 1.36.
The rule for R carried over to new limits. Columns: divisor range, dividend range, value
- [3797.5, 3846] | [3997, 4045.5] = 1.49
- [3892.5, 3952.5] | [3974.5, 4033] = 1.19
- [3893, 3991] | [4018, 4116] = 1.23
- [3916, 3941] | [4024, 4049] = 1.34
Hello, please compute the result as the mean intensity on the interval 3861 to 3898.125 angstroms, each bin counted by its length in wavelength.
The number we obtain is 15.5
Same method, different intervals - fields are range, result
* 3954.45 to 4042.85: 17.3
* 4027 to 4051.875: 19.2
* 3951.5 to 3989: 15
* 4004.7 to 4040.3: 18.8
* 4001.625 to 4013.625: 19.5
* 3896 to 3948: 15.9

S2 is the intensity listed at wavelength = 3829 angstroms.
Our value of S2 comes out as 11.75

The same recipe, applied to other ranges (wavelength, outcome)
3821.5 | 16.39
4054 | 19.09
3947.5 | 17.61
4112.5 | 16.19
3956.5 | 15.85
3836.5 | 8.533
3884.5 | 13.36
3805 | 18.18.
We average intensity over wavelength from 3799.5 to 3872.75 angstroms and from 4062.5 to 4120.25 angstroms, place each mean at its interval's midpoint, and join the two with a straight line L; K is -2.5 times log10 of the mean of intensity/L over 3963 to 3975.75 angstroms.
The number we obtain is 0.32 mag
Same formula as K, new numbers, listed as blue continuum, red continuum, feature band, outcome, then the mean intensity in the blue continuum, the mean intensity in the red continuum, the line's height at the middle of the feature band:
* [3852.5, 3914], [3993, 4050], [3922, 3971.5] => 0.16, 15.9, 18.9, 17.3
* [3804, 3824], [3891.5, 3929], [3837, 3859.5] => 0.13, 16.8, 16.1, 16.6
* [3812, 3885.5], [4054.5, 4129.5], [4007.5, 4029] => -0.13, 15.1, 17.5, 16.8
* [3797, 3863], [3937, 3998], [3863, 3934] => -0.03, 14.6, 16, 15.3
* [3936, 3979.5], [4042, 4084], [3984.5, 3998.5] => -0.12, 15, 19.2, 16.4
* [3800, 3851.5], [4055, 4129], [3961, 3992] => 0.09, 14.4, 17.5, 16.2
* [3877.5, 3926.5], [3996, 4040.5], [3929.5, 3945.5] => 0.18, 15.7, 18.8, 16.6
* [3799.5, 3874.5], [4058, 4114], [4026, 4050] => -0.13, 15.2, 17.2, 16.8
